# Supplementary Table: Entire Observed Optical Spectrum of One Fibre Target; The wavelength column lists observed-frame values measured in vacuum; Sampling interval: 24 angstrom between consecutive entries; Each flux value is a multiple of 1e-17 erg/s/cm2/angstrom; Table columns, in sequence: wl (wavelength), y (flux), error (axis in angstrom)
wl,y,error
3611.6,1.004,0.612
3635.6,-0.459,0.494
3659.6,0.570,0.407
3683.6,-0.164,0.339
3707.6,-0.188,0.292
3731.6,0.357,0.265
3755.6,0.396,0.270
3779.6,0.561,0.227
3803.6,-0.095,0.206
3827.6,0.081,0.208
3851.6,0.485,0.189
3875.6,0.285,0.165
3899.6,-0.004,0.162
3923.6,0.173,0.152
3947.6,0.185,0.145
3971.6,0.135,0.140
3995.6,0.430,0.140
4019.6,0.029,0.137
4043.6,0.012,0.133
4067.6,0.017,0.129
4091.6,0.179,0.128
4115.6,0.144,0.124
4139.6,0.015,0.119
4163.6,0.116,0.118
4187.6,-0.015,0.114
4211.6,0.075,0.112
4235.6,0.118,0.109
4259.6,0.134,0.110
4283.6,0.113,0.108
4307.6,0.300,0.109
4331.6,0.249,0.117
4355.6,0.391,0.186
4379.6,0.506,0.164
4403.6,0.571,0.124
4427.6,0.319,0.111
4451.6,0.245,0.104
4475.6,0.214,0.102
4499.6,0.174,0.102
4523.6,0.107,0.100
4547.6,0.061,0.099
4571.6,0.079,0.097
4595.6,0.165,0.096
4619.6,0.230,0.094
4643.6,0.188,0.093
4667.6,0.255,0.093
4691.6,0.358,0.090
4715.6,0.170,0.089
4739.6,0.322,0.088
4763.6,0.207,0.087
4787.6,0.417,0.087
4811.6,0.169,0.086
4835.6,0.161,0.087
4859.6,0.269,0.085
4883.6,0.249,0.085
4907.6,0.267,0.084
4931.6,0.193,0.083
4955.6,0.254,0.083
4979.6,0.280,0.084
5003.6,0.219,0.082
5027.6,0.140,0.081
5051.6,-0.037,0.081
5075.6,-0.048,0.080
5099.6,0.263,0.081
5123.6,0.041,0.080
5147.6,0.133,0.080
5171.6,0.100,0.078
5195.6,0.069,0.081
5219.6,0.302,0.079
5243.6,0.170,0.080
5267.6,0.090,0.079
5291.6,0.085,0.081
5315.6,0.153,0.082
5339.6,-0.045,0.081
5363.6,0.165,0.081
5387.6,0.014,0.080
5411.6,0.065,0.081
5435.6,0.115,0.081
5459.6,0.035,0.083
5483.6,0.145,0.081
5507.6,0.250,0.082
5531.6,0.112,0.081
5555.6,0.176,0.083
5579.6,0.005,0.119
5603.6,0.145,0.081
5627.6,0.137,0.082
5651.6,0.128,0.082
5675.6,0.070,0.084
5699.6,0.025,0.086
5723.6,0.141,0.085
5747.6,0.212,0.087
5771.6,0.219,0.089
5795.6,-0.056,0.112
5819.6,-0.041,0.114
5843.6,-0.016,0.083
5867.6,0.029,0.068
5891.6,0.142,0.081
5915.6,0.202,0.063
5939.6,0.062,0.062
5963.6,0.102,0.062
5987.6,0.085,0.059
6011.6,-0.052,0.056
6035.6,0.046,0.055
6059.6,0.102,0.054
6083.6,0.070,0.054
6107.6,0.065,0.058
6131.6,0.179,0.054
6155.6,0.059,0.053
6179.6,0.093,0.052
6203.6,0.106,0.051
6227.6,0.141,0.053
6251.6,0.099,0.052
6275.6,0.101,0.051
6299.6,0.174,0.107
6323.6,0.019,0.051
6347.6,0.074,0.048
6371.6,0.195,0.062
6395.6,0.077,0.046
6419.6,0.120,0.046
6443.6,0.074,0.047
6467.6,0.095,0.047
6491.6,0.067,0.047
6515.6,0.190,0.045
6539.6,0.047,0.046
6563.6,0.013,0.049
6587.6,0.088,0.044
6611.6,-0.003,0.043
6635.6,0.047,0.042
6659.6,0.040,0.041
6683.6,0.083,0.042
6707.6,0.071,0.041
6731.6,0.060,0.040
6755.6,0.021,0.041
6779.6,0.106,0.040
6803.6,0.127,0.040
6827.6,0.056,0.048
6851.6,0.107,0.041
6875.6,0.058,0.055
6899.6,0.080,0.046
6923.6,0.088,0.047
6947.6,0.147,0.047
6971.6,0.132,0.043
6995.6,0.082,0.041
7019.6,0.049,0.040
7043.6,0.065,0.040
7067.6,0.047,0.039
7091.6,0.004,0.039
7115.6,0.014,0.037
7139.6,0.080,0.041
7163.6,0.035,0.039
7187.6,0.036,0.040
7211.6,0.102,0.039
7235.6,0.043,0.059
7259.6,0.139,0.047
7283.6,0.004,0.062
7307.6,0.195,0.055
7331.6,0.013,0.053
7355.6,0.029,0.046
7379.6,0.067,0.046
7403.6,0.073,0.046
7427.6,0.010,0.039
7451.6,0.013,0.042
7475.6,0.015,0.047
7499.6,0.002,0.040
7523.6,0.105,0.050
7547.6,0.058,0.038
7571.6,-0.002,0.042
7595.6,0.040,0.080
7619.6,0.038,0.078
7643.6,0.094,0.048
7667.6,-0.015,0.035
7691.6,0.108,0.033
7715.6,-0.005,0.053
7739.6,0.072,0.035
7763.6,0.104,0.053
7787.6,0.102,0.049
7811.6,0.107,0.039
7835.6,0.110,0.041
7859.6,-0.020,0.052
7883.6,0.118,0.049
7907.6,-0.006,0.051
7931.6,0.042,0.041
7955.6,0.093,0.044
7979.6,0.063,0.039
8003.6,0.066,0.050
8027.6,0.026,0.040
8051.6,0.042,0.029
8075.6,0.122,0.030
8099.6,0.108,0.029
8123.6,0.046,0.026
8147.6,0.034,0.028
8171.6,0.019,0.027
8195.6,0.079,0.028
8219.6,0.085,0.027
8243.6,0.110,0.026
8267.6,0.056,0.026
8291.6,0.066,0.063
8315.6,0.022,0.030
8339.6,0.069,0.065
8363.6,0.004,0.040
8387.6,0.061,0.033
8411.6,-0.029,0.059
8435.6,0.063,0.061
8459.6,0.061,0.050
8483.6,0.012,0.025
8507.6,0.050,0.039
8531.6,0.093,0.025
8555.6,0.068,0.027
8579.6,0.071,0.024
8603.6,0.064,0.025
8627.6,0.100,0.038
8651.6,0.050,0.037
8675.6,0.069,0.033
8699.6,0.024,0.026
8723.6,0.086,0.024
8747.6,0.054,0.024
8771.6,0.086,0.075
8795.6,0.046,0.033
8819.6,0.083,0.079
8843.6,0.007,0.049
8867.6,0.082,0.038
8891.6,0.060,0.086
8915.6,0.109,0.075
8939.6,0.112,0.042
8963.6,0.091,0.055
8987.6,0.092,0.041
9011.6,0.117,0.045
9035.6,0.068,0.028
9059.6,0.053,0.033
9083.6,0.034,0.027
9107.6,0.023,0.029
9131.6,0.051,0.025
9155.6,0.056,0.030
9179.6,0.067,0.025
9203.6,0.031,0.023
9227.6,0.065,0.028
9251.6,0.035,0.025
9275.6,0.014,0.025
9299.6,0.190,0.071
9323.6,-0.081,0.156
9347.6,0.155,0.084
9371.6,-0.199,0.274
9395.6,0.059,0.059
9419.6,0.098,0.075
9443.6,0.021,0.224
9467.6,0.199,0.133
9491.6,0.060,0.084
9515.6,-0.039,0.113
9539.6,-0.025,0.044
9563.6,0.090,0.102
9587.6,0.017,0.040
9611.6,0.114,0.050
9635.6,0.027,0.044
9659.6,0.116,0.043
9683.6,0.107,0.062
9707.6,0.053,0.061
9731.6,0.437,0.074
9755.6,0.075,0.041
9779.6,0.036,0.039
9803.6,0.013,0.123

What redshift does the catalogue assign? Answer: 1.609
